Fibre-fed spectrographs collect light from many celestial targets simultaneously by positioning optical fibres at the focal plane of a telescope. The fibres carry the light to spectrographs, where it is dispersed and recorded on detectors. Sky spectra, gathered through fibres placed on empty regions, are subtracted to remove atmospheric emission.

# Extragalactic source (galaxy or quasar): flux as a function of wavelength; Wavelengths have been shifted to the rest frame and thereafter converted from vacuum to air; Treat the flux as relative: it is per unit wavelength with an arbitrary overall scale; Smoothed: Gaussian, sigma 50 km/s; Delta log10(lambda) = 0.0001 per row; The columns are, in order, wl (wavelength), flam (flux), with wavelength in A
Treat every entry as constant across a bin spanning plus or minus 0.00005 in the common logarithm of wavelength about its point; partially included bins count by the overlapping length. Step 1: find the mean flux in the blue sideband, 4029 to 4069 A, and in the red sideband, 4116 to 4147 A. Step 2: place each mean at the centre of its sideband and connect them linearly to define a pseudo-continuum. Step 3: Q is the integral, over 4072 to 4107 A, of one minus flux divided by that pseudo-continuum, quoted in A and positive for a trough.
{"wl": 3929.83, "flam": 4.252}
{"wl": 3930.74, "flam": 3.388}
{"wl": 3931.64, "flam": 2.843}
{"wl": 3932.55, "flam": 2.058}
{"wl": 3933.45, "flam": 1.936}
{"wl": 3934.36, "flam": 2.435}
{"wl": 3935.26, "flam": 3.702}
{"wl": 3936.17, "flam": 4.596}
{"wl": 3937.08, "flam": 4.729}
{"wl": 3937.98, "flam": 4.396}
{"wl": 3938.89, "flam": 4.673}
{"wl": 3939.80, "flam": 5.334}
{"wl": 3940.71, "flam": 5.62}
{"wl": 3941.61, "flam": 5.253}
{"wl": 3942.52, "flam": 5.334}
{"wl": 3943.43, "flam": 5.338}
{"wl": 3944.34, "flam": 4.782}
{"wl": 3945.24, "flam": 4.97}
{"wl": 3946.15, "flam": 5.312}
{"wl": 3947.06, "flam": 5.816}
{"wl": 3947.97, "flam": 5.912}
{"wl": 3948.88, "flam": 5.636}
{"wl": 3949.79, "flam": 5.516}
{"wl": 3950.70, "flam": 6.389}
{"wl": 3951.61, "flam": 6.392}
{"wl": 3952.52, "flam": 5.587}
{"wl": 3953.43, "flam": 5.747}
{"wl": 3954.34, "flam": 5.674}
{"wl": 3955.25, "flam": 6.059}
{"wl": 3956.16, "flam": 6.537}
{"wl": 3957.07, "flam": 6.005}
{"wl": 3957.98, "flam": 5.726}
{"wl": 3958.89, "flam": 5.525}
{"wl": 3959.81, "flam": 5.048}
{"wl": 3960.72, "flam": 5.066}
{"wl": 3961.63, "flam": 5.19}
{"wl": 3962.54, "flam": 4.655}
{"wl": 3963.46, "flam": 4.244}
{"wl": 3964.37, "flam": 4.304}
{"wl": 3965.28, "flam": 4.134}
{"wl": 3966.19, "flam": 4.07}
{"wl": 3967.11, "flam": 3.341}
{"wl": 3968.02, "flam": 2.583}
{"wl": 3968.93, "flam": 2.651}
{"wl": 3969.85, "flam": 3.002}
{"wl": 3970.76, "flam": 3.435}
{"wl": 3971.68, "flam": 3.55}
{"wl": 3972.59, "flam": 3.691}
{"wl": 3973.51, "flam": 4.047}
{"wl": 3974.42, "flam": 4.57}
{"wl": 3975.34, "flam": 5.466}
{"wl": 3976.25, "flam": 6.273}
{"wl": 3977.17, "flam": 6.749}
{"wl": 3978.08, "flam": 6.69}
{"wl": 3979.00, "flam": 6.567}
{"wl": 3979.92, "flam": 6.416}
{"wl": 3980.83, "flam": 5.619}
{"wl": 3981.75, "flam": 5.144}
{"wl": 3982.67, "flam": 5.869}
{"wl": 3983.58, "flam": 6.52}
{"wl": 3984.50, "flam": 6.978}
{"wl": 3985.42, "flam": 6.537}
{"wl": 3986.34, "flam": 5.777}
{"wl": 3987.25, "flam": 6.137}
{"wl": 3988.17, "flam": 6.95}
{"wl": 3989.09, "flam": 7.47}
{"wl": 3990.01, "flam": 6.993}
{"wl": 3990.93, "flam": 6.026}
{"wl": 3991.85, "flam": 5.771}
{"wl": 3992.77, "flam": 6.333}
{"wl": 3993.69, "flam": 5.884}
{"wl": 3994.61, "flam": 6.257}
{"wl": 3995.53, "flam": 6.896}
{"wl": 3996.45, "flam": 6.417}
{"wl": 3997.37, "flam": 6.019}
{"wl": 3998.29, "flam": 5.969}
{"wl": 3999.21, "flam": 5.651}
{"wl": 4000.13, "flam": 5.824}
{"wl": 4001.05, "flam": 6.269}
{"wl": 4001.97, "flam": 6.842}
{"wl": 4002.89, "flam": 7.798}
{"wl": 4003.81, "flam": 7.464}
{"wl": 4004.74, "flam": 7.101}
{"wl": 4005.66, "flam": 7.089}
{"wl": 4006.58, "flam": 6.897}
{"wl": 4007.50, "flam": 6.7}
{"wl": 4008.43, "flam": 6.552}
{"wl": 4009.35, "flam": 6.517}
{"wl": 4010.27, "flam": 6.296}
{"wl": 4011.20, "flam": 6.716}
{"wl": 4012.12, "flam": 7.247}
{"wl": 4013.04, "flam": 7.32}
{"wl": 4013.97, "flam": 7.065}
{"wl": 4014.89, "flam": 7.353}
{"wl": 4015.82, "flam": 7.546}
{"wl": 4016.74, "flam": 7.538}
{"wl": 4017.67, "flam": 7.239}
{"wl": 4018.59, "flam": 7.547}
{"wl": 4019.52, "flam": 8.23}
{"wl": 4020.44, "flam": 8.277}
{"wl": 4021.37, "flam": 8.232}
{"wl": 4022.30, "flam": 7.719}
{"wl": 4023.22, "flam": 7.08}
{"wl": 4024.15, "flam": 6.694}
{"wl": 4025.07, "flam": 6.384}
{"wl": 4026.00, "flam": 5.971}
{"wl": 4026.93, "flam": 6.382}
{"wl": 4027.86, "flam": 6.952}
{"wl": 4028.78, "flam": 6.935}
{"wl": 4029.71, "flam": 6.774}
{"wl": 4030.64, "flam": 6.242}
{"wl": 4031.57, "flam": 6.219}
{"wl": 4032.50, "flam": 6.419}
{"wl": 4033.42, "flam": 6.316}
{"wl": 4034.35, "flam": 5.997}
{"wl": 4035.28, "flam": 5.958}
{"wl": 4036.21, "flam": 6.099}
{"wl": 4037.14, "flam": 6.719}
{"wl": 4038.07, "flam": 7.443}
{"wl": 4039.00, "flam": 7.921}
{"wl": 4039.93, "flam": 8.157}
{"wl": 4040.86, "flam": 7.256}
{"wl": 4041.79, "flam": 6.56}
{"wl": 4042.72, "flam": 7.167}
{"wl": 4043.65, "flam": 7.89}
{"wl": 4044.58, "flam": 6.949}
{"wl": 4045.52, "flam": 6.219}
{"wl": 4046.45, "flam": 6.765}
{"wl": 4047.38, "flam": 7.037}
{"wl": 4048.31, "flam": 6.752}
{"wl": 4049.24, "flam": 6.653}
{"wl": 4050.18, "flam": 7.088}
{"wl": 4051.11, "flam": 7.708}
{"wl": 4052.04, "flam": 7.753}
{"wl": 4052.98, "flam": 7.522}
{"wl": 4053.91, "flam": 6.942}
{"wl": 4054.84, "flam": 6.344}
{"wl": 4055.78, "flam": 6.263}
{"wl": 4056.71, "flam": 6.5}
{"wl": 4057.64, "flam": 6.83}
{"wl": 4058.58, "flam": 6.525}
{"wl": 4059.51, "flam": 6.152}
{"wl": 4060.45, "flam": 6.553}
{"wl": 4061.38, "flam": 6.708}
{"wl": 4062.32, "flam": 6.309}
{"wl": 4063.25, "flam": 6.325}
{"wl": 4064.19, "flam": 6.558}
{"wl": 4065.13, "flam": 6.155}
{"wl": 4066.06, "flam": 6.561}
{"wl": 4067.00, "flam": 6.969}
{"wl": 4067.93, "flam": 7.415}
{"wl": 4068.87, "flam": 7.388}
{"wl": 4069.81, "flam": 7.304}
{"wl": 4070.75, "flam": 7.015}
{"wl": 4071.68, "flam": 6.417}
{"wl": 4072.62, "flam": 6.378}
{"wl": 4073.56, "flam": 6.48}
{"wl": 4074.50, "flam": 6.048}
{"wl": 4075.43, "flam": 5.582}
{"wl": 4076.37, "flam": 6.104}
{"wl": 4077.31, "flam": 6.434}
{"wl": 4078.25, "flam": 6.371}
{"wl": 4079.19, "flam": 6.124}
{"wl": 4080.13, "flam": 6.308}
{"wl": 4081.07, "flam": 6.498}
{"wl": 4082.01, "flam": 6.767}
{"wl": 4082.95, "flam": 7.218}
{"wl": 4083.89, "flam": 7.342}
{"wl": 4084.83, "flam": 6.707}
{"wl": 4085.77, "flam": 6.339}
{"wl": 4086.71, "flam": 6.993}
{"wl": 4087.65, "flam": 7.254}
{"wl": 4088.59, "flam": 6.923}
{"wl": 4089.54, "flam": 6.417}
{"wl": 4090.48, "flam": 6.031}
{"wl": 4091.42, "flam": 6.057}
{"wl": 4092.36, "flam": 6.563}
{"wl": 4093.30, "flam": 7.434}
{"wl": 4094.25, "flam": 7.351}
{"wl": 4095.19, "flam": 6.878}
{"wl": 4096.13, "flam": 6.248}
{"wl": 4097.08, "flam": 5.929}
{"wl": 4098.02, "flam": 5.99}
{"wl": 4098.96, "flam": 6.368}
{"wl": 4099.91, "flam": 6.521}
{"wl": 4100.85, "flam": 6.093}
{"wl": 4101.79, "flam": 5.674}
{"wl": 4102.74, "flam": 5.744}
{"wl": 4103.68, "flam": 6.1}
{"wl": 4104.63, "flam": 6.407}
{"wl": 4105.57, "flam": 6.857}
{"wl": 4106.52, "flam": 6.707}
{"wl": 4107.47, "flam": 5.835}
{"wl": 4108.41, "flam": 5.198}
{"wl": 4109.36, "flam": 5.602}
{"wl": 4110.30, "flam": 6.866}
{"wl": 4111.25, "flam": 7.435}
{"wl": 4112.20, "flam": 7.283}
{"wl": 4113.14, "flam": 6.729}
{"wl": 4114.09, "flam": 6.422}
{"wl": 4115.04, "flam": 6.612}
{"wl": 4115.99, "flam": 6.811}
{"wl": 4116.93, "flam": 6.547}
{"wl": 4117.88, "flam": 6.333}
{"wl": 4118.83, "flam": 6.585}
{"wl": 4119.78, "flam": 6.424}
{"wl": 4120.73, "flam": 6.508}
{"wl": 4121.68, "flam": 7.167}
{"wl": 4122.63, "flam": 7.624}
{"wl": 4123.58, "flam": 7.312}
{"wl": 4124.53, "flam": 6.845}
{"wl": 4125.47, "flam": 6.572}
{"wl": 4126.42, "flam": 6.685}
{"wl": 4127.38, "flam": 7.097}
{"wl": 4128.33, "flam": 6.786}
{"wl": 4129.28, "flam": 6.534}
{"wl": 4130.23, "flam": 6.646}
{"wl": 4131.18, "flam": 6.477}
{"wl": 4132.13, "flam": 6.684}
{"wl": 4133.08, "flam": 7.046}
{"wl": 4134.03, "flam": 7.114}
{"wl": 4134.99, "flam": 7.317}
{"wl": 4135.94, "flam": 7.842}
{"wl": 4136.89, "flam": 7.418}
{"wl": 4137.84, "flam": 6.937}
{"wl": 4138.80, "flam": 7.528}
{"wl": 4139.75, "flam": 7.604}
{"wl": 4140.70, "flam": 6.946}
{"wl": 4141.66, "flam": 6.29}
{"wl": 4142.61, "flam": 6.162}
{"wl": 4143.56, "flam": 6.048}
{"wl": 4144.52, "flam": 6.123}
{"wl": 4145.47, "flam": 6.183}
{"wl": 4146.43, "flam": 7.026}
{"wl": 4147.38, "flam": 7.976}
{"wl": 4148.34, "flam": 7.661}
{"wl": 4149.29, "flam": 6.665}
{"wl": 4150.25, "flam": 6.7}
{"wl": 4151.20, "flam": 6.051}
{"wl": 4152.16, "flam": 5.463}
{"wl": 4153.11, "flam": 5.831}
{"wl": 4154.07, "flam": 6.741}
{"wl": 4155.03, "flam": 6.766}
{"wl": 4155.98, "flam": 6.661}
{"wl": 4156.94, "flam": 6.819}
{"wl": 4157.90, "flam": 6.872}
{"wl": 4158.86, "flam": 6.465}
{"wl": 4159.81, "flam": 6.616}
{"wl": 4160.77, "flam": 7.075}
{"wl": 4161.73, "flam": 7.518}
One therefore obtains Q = 1.8 A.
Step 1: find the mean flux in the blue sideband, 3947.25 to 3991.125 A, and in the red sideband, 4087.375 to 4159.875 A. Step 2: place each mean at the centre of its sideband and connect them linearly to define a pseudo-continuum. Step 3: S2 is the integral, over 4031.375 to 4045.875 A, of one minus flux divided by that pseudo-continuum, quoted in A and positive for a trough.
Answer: -2.2 A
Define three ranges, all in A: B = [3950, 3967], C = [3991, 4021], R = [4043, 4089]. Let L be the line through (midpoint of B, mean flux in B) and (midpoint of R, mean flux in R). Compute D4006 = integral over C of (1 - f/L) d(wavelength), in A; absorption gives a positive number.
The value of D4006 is -4.46 A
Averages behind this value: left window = 5.31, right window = 6.72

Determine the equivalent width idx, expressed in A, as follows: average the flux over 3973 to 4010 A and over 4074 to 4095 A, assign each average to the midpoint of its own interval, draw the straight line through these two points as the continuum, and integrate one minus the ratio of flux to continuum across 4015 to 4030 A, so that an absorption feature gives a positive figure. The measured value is -1.9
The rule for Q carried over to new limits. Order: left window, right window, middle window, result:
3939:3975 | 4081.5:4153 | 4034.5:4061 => -4.5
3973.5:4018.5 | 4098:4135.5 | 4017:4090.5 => -2.8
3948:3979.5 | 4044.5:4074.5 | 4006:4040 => -4.9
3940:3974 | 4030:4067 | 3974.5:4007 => -4.6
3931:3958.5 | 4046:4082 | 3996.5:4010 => -1.8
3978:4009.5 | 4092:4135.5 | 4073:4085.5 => 0.2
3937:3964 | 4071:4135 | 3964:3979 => 3.3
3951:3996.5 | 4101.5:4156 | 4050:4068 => -1.8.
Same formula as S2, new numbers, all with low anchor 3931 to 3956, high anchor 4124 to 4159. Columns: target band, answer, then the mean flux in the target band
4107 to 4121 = 0.1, 6.48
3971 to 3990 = -2.1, 5.85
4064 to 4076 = -1.1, 6.64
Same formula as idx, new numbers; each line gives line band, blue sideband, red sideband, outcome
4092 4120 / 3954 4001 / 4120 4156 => 0.4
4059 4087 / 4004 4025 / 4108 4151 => 1.7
